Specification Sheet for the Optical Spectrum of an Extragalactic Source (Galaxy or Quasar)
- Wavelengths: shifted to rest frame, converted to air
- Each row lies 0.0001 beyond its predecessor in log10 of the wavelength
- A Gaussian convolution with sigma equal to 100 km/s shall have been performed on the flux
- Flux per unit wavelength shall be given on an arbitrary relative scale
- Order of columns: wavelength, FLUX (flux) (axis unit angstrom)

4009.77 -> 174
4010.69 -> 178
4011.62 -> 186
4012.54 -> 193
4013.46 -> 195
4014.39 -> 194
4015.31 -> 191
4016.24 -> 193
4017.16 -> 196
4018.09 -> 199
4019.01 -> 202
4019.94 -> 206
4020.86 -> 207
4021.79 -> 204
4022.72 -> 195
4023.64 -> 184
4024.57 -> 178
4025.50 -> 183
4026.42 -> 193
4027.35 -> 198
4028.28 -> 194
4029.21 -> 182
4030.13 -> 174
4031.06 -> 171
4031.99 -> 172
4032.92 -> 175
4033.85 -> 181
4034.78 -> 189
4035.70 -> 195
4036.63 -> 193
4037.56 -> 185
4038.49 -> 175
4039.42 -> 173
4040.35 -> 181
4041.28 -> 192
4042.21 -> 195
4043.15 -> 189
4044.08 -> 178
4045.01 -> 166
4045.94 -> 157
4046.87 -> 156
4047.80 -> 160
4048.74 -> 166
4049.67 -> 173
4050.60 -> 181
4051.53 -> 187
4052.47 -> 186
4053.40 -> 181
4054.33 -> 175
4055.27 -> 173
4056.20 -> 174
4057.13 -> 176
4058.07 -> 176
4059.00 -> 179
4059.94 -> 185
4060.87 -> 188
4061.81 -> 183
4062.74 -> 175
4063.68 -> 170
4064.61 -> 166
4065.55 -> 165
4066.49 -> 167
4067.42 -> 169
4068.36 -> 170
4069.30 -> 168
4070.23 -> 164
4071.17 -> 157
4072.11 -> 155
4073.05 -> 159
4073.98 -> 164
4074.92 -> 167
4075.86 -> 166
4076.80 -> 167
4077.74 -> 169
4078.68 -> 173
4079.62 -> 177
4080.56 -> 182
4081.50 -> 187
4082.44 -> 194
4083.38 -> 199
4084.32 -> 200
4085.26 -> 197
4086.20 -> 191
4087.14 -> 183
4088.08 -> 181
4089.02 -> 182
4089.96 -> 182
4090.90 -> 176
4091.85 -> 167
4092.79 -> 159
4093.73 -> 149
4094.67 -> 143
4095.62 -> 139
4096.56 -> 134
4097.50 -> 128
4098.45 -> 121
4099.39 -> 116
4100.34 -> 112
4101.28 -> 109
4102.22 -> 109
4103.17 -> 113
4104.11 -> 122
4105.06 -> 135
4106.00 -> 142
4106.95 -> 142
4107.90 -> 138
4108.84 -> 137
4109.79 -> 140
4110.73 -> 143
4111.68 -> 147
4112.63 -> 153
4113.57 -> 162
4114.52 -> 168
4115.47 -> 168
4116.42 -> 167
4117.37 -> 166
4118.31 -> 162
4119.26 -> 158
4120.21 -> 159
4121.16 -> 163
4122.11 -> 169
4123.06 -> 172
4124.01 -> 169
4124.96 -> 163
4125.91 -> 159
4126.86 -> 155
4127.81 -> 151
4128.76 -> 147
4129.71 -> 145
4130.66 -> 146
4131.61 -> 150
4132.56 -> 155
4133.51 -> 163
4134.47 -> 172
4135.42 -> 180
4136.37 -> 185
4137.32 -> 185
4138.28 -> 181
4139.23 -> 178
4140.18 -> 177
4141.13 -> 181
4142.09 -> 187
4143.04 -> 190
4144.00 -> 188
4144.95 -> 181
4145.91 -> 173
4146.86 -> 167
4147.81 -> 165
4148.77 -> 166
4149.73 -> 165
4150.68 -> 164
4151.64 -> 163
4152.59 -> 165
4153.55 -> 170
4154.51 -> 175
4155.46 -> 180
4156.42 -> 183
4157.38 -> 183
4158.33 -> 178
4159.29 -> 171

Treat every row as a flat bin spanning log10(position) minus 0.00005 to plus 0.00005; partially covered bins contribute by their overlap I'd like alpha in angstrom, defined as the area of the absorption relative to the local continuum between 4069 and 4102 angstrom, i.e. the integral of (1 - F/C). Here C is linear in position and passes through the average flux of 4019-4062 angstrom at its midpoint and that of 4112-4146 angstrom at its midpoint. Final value 2.2 angstrom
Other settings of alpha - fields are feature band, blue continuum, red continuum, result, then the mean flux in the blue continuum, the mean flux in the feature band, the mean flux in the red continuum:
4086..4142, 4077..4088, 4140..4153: 7.65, 186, 155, 174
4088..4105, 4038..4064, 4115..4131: 2.68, 177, 140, 160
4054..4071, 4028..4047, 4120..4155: 0.37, 180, 173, 168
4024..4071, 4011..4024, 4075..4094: 2.73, 196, 178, 179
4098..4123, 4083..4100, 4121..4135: 2.64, 163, 144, 159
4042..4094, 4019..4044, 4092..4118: -3.71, 187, 175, 140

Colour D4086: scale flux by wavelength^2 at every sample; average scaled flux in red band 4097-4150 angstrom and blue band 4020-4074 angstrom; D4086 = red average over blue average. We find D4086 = 0.9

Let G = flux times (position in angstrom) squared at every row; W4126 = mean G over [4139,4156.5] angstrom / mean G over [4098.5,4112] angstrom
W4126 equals 1.38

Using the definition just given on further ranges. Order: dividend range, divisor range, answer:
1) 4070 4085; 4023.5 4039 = 0.97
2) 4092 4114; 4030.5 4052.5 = 0.78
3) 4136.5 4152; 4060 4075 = 1.08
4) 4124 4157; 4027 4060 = 0.99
